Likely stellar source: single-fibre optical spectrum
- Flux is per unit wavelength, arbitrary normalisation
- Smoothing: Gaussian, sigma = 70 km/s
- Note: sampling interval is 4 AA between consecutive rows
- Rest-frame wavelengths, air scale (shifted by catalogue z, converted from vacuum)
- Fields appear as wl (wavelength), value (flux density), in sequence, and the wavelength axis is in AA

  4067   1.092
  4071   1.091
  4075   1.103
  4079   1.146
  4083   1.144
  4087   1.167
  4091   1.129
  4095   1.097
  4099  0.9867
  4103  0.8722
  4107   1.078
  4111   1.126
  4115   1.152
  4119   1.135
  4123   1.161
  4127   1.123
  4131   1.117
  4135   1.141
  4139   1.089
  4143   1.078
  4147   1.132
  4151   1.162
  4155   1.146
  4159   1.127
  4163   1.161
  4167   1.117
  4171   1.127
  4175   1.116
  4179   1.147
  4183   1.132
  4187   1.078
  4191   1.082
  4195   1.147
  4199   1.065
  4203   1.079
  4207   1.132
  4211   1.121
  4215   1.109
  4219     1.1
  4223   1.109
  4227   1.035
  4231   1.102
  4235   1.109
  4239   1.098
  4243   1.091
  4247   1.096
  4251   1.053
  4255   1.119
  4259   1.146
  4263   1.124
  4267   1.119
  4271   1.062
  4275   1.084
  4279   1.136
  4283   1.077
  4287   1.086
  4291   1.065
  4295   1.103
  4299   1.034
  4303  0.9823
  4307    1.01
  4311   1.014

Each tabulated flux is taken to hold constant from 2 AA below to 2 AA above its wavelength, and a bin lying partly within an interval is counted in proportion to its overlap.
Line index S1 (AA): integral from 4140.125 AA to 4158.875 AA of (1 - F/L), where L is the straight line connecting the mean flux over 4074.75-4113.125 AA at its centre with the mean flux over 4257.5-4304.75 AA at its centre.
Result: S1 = -0.7 AA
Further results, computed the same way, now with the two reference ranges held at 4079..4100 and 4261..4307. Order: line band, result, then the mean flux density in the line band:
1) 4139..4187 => -1.2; 1.13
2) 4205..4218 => -0.3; 1.12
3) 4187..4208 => -0.1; 1.1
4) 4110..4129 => -0.5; 1.14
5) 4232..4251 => -0.2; 1.09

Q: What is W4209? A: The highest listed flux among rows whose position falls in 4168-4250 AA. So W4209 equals 1.147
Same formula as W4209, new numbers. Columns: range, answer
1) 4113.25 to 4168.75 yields 1.162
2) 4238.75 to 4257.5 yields 1.119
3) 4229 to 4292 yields 1.146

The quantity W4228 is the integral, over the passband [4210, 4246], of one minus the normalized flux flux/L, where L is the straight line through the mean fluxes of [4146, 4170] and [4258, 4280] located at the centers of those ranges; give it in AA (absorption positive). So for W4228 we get 0.8 AA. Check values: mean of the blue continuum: 1.14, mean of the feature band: 1.1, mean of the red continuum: 1.11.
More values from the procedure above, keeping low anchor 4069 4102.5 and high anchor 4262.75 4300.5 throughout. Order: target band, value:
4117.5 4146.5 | -0.7 AA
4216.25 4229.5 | 0.1 AA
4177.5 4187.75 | -0.3 AA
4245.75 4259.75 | -0.1 AA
